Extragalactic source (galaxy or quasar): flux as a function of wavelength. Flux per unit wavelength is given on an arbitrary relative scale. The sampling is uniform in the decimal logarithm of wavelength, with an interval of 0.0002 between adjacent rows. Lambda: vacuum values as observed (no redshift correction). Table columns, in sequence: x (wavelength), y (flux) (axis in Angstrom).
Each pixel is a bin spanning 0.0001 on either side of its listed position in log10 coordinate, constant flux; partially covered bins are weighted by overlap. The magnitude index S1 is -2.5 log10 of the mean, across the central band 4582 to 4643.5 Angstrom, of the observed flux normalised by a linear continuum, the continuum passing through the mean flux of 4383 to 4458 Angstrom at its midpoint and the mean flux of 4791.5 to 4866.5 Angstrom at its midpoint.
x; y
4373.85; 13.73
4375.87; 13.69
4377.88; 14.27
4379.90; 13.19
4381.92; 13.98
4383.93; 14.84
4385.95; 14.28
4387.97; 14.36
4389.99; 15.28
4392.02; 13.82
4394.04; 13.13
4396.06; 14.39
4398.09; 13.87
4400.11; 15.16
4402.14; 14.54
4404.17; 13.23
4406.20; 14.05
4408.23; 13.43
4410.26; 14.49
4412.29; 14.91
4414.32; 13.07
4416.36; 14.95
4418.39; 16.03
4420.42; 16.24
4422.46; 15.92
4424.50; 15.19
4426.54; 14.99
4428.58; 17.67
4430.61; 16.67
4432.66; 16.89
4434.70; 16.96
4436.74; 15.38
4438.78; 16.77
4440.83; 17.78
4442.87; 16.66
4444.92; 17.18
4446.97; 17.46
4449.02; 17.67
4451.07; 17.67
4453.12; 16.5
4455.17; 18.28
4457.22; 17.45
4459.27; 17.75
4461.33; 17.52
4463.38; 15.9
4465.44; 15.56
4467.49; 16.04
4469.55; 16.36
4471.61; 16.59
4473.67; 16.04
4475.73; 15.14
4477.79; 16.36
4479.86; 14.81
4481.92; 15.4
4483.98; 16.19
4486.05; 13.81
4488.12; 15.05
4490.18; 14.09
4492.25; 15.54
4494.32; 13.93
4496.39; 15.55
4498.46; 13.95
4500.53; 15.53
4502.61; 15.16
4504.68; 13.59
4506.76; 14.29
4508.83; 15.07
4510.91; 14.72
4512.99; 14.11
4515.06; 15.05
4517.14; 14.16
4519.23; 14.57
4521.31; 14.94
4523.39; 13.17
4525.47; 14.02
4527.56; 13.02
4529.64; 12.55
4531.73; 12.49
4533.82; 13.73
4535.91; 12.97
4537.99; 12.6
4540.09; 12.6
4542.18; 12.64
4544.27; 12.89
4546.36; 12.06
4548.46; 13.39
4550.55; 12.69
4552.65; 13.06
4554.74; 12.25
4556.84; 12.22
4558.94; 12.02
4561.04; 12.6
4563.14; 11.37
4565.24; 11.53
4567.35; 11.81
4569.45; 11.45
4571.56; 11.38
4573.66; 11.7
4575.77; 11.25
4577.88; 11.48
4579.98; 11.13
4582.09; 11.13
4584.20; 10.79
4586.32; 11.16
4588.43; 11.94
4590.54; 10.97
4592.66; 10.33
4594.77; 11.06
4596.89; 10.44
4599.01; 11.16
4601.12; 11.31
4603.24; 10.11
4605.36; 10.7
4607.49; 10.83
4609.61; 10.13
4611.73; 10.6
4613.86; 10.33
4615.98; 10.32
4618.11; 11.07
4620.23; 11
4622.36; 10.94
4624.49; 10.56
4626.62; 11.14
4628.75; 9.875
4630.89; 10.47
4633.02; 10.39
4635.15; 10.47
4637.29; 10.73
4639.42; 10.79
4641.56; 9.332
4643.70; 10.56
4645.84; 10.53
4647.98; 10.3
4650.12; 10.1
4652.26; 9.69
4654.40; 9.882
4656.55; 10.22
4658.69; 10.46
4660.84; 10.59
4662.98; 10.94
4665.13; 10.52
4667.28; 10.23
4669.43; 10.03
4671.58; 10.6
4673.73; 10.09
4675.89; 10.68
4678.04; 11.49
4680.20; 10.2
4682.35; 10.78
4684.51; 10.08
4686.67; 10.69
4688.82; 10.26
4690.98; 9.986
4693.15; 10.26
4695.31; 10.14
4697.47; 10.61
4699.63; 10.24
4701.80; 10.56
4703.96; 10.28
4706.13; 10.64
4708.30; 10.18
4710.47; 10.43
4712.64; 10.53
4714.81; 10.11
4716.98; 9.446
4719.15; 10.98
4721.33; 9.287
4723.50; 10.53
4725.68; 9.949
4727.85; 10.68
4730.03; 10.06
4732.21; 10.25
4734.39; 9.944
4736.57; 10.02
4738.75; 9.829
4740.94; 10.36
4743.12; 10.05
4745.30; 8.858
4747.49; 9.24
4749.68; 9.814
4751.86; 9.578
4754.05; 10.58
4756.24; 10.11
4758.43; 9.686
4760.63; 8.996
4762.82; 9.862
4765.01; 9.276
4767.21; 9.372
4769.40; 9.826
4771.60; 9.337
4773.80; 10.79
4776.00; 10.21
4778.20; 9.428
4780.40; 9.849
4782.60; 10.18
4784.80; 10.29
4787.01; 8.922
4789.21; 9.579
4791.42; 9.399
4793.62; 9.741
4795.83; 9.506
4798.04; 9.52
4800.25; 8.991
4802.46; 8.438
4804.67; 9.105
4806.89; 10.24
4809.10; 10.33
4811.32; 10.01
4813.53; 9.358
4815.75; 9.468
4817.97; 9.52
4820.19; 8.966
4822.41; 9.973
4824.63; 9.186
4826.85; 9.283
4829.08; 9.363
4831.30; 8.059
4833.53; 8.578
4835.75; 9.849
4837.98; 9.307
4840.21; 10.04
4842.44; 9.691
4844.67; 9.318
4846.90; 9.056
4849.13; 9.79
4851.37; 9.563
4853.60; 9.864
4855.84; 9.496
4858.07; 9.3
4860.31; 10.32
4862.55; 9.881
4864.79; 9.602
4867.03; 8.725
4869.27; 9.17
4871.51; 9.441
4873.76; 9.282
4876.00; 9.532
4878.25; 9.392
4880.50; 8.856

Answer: 0.19 mag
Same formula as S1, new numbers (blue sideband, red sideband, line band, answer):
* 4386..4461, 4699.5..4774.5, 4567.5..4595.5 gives 0.14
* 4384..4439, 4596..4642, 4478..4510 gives -0.12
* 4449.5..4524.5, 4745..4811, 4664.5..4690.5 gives 0.12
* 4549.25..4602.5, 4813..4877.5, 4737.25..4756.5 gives 0.04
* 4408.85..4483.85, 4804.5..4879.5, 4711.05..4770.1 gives 0.14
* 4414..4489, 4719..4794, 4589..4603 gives 0.21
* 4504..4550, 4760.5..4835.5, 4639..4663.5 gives 0.14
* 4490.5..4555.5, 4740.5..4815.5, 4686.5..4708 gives 0.06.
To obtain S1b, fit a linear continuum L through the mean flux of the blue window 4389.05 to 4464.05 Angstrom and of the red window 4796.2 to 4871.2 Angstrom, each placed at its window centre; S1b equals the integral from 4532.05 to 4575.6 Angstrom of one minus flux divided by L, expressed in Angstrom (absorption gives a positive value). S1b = 4.7 Angstrom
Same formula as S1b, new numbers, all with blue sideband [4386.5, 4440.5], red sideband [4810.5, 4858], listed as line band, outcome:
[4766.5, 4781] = 0.5 Angstrom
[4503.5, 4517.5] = -0.7 Angstrom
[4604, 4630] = 3.6 Angstrom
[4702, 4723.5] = 1.6 Angstrom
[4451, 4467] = -2.8 Angstrom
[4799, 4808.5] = 0.5 Angstrom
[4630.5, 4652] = 3.0 Angstrom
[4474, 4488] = -1.1 Angstrom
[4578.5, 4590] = 1.4 Angstrom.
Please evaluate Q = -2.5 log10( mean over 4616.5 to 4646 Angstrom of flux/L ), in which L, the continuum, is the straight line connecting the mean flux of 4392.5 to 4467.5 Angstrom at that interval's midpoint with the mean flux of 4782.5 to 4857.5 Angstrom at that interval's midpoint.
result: 0.189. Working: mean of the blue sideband 15.9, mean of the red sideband 9.46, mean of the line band 10.6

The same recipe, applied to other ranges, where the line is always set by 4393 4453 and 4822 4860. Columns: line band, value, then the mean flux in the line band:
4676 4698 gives 0.121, 10.5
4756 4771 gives 0.109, 9.55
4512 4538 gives 0.032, 13.7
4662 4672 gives 0.149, 10.4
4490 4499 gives -0.011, 14.7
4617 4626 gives 0.163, 10.9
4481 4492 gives -0.020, 15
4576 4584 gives 0.184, 11.2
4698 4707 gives 0.102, 10.4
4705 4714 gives 0.093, 10.4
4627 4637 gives 0.202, 10.4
